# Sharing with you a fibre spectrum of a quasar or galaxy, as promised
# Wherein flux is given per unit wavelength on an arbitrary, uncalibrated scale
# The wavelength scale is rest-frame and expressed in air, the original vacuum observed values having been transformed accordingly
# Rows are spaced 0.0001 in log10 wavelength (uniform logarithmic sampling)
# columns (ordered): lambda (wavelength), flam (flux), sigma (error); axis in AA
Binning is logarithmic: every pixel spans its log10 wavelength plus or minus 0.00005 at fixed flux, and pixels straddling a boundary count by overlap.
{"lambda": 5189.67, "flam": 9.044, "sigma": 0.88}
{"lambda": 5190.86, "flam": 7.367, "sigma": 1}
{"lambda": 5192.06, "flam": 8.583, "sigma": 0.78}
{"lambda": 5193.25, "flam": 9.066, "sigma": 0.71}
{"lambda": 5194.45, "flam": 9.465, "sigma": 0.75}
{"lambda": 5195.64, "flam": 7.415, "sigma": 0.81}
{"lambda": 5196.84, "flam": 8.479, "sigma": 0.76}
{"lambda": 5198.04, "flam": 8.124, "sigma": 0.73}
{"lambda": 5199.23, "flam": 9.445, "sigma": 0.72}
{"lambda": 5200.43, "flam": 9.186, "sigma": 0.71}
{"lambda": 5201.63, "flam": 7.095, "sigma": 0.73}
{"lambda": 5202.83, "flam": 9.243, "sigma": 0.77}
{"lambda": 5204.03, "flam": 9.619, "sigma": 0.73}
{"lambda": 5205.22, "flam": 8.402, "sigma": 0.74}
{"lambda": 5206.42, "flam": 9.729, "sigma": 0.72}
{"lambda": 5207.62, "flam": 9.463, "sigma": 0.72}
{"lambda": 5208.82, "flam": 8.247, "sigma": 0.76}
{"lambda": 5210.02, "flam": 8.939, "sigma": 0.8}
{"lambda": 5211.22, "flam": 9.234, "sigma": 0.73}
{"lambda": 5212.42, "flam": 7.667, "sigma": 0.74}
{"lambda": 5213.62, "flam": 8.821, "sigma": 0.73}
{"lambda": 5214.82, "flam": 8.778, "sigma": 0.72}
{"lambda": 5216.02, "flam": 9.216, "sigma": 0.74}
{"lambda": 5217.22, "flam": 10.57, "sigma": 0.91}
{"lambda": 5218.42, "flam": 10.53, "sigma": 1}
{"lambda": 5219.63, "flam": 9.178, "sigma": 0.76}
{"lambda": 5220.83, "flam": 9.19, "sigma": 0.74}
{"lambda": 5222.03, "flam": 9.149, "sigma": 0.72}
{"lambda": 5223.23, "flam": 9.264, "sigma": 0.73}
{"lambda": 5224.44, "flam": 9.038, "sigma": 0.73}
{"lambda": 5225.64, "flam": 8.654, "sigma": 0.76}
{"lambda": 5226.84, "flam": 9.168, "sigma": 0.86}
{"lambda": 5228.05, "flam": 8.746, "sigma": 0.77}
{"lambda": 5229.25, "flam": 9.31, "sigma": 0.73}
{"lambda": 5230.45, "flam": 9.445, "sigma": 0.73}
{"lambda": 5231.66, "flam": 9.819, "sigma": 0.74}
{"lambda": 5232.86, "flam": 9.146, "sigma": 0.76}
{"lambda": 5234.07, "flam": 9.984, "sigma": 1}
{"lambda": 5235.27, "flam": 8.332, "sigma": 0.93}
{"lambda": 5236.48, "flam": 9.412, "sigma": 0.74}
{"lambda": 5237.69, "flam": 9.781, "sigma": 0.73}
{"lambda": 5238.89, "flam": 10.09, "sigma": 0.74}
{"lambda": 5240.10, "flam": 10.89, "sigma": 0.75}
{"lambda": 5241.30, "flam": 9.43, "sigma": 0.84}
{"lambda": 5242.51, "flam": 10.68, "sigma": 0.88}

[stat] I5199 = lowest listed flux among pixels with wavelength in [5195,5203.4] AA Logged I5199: 7.095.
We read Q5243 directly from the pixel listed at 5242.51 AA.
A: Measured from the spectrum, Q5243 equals 10.68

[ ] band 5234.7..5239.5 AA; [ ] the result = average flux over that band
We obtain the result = 9.4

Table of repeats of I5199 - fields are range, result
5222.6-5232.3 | 8.654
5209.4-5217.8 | 7.667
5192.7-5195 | 9.066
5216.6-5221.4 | 9.178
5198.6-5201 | 9.186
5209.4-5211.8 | 8.939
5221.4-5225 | 9.038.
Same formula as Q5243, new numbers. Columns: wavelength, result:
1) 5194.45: 9.465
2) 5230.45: 9.445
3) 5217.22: 10.57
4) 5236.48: 9.412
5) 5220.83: 9.19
